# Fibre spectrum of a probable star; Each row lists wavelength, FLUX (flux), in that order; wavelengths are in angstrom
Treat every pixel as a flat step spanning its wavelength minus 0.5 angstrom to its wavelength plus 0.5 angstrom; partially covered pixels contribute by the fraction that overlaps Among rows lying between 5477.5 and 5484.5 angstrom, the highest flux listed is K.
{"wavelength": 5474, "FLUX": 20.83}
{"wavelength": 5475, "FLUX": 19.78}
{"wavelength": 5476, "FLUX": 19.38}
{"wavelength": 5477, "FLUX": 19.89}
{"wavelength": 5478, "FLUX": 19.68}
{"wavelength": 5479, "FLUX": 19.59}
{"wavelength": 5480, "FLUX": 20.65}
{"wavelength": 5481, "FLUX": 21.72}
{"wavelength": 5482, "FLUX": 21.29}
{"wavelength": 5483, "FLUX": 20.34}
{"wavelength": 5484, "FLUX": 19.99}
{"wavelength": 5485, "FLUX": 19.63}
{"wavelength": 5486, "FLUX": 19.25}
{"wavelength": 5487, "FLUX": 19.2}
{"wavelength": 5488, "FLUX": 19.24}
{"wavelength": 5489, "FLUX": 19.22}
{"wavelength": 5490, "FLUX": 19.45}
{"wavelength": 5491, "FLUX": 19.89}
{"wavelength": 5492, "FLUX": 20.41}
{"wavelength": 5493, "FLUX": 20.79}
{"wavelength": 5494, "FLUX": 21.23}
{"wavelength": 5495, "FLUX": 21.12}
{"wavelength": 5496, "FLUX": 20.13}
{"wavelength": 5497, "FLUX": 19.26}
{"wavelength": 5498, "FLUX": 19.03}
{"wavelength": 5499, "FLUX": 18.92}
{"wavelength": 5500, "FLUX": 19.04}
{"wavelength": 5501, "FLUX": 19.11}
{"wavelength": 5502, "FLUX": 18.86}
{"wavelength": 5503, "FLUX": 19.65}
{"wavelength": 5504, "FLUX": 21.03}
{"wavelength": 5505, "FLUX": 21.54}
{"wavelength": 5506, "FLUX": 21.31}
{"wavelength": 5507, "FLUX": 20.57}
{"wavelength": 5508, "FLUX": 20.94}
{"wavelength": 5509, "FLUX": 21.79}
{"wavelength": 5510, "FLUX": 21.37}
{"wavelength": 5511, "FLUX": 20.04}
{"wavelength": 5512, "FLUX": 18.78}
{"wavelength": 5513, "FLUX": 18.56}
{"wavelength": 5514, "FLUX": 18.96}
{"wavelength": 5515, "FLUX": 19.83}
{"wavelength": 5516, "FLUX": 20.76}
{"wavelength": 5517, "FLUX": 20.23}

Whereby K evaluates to 21.72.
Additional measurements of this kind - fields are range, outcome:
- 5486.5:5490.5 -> 19.45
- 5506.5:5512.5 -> 21.79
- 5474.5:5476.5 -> 19.78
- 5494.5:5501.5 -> 21.12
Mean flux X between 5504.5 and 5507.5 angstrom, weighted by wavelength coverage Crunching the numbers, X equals 21.1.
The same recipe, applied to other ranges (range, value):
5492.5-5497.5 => 20.5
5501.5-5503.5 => 19.3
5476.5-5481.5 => 20.3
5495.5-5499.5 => 19.3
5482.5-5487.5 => 19.7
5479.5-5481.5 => 21.2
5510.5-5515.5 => 19.2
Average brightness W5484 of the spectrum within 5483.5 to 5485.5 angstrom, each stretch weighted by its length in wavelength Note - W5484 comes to 19.8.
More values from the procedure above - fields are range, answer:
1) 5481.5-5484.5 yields 20.5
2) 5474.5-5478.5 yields 19.7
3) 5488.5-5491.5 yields 19.5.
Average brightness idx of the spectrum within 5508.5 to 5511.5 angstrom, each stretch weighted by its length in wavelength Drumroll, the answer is 21.1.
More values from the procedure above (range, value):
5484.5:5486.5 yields 19.4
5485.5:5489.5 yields 19.2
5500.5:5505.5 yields 20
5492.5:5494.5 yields 21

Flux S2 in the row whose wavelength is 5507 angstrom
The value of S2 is 20.57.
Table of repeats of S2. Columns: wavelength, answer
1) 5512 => 18.78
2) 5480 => 20.65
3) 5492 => 20.41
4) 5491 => 19.89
